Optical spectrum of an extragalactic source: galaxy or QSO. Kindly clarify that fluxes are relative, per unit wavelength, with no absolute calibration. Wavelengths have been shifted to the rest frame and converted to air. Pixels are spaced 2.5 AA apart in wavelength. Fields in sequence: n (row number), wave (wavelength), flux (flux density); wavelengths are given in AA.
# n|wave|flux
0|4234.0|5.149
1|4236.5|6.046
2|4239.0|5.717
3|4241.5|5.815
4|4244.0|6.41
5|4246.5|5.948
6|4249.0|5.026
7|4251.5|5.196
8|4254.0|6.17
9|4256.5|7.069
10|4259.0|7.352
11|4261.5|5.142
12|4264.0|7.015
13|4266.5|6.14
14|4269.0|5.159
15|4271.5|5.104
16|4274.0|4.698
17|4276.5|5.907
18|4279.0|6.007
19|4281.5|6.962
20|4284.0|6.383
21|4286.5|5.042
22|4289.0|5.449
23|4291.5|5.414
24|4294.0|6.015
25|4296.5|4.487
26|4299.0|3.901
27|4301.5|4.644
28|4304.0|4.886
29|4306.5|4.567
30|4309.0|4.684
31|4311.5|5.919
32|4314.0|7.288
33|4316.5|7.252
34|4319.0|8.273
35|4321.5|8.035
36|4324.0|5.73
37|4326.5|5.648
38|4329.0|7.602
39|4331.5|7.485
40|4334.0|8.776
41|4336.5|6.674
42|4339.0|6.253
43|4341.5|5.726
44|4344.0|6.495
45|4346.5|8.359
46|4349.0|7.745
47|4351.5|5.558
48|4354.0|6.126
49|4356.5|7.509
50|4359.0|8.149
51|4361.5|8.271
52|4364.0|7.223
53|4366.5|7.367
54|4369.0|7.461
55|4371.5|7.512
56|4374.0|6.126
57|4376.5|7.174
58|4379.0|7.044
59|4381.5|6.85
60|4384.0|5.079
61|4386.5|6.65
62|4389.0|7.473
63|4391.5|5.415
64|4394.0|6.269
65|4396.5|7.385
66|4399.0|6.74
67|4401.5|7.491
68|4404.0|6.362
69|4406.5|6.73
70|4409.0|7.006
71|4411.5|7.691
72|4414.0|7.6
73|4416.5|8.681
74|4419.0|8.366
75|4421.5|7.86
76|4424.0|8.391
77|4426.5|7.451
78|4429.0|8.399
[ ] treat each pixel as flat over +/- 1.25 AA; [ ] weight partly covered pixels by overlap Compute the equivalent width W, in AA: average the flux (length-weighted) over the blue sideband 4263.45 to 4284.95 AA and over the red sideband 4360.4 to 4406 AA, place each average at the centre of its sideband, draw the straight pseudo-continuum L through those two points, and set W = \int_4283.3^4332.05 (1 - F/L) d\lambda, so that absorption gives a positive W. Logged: 2.34 AA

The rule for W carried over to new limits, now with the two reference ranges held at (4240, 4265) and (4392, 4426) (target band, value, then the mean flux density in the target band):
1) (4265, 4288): 2.1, 5.72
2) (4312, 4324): -1.4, 7.39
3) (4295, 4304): 2.8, 4.47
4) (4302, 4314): 2.4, 5.23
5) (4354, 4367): -1.1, 7.57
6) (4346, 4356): 0.0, 6.88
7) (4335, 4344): 0.6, 6.33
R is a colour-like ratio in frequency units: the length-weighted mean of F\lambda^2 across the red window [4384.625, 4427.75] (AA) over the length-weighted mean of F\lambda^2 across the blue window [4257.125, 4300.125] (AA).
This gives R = 1.35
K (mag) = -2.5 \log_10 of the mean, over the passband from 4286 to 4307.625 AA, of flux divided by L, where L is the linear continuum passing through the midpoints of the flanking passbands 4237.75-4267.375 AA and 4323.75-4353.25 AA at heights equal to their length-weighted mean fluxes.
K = 0.30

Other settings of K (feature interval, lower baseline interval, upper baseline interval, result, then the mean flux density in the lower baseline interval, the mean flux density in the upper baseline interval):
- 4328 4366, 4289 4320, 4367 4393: -0.16 mag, 5.58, 6.69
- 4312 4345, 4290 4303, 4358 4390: -0.21 mag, 4.9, 7.1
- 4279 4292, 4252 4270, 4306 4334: 0.10 mag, 6.26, 6.74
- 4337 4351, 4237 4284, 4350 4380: 0.01 mag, 5.95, 7.13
